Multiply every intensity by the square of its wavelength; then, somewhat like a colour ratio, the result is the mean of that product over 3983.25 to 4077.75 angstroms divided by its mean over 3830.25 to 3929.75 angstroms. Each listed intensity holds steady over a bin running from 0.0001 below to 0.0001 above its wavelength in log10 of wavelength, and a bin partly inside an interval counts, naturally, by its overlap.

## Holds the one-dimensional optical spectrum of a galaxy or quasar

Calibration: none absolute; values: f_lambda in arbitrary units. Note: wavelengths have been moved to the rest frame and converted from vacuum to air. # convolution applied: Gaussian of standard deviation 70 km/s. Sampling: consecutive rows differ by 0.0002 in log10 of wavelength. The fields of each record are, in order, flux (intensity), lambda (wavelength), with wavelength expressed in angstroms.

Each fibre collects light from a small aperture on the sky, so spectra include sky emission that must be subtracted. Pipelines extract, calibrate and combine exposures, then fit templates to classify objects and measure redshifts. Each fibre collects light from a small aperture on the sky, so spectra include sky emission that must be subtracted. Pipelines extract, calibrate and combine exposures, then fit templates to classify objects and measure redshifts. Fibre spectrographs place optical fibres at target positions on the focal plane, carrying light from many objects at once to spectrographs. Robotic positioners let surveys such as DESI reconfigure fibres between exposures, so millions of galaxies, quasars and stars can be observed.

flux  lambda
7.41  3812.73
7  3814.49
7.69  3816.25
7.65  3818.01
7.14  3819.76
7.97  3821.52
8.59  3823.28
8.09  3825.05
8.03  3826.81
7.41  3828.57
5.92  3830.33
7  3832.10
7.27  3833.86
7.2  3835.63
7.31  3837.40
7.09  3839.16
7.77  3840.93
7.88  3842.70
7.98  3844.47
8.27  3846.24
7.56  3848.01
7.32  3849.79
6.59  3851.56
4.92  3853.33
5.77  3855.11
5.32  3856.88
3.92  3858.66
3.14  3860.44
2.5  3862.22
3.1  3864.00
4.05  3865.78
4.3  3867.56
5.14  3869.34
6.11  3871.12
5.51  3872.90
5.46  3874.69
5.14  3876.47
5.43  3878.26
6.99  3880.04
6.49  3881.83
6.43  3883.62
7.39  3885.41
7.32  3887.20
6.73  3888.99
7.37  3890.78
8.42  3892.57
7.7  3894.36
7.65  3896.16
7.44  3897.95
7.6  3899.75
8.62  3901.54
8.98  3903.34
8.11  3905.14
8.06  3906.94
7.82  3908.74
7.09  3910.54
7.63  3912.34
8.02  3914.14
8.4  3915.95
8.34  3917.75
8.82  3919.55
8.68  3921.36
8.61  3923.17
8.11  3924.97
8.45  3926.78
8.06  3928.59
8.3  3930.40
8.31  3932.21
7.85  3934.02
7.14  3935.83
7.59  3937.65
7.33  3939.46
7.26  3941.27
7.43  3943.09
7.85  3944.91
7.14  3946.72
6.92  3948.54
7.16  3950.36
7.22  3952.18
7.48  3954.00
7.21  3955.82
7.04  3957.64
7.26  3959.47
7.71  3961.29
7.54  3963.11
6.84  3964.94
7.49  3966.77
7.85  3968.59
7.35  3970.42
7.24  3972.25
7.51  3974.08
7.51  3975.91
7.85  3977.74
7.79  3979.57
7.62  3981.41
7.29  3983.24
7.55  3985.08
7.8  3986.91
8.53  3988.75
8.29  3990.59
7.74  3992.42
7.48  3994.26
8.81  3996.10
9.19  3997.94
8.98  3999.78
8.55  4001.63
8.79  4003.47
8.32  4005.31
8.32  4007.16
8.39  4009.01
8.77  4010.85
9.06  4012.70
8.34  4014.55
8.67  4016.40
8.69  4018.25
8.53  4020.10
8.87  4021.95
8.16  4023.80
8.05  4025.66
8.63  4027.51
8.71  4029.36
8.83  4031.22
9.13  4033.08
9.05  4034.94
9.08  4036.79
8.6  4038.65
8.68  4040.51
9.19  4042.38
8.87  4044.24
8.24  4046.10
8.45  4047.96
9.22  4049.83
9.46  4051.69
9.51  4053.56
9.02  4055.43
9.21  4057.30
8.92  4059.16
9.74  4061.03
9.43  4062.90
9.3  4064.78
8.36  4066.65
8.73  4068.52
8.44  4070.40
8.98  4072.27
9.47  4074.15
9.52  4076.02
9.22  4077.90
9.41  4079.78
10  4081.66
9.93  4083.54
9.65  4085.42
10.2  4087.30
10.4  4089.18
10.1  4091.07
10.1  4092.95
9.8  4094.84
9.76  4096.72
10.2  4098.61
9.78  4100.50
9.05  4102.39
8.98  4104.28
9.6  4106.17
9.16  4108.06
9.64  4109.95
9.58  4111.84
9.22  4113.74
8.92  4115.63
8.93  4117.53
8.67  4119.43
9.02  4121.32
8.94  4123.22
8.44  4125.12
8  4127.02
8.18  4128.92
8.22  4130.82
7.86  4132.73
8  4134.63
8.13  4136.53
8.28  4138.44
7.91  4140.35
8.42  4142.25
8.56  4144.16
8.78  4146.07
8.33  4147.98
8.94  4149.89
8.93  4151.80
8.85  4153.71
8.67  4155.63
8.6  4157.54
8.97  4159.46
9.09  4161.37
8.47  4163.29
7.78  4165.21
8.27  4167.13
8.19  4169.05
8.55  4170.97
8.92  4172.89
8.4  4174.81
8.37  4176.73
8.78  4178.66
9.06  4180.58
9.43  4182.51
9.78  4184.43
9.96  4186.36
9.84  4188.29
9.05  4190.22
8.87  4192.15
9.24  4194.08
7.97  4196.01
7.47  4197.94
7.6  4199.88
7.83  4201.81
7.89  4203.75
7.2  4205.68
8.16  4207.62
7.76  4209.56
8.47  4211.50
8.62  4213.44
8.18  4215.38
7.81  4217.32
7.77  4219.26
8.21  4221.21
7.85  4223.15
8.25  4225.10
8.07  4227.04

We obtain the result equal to 1.37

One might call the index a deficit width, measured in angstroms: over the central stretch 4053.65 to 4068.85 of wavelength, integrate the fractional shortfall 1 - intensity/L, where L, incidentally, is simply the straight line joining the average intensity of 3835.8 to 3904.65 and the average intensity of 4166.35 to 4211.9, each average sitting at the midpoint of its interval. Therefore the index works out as -2.8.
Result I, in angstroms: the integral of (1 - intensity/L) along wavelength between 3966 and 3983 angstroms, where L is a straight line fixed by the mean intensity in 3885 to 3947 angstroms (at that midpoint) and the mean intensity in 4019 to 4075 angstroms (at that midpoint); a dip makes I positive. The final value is 1.6 angstroms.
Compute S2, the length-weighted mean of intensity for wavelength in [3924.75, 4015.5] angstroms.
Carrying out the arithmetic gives 7.83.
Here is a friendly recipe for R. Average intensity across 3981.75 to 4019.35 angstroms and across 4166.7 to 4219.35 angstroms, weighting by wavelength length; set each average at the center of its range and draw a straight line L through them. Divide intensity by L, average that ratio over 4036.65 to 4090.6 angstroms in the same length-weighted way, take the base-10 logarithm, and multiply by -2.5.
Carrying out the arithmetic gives -0.100 mag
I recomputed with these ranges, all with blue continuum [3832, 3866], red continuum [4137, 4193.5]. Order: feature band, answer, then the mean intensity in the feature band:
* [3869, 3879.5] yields 1.3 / 5.54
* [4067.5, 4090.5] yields -4.2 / 9.5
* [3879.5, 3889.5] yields -0.8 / 6.89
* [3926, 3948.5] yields -2.8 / 7.69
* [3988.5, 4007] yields -2.8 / 8.46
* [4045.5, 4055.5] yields -1.5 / 9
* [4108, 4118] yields -1.1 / 9.26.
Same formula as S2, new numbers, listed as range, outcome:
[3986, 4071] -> 8.72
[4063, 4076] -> 8.96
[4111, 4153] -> 8.56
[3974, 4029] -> 8.29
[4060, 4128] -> 9.35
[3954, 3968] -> 7.33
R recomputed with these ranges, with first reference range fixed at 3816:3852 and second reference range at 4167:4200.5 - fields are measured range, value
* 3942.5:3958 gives 0.09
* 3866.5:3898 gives 0.19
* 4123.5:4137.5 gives 0.06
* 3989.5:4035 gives -0.05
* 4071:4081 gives -0.11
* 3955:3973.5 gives 0.09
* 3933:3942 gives 0.06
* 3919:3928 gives -0.09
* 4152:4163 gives -0.02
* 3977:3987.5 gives 0.06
